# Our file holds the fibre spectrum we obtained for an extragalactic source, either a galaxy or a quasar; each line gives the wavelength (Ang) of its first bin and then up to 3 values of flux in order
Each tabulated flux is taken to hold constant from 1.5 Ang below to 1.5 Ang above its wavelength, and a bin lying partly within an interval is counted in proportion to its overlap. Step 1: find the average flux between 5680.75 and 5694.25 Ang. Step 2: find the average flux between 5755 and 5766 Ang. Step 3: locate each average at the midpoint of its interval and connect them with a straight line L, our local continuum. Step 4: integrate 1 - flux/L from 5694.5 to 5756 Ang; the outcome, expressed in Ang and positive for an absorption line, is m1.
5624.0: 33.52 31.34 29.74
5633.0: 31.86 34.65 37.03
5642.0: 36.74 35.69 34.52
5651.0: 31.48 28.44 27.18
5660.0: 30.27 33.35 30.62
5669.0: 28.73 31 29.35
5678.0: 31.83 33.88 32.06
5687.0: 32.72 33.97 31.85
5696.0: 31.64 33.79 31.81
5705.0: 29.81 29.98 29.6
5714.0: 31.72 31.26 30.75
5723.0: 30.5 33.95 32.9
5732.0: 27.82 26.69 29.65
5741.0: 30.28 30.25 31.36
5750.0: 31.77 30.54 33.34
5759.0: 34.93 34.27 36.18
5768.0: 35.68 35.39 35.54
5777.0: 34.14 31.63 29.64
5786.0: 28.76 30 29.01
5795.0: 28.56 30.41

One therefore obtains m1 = 5.3 Ang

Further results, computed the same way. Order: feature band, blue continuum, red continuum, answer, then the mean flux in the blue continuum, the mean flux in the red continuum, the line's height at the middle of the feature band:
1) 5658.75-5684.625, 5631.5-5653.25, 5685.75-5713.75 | 1.38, 34.4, 31.7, 33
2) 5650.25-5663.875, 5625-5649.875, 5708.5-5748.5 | 1.33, 33.9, 30.5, 33.2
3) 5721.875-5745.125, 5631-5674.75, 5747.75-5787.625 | 1.85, 32.1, 33.2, 32.9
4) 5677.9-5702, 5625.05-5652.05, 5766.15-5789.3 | 0.47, 33.7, 32.8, 33.4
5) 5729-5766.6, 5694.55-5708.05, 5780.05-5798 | -1.30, 31.6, 29.5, 30.5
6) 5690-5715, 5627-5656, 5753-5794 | 1.19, 33.1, 32.8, 33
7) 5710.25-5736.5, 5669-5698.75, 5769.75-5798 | 0.90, 31.9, 31.3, 31.7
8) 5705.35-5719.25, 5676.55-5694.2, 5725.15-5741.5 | 0.29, 32.7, 30.1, 31.2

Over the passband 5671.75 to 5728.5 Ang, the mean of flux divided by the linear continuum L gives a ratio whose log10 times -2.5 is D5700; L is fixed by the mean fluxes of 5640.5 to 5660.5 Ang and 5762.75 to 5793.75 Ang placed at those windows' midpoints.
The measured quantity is 0.02 mag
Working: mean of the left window 32.1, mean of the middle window 31.7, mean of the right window 32.6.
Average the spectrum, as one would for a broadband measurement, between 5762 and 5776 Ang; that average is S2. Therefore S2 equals 35.5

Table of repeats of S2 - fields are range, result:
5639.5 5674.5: 31.7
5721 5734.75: 30.9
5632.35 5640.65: 34.8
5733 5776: 32.5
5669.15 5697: 31.9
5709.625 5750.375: 30.6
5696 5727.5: 31.3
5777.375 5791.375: 30.3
